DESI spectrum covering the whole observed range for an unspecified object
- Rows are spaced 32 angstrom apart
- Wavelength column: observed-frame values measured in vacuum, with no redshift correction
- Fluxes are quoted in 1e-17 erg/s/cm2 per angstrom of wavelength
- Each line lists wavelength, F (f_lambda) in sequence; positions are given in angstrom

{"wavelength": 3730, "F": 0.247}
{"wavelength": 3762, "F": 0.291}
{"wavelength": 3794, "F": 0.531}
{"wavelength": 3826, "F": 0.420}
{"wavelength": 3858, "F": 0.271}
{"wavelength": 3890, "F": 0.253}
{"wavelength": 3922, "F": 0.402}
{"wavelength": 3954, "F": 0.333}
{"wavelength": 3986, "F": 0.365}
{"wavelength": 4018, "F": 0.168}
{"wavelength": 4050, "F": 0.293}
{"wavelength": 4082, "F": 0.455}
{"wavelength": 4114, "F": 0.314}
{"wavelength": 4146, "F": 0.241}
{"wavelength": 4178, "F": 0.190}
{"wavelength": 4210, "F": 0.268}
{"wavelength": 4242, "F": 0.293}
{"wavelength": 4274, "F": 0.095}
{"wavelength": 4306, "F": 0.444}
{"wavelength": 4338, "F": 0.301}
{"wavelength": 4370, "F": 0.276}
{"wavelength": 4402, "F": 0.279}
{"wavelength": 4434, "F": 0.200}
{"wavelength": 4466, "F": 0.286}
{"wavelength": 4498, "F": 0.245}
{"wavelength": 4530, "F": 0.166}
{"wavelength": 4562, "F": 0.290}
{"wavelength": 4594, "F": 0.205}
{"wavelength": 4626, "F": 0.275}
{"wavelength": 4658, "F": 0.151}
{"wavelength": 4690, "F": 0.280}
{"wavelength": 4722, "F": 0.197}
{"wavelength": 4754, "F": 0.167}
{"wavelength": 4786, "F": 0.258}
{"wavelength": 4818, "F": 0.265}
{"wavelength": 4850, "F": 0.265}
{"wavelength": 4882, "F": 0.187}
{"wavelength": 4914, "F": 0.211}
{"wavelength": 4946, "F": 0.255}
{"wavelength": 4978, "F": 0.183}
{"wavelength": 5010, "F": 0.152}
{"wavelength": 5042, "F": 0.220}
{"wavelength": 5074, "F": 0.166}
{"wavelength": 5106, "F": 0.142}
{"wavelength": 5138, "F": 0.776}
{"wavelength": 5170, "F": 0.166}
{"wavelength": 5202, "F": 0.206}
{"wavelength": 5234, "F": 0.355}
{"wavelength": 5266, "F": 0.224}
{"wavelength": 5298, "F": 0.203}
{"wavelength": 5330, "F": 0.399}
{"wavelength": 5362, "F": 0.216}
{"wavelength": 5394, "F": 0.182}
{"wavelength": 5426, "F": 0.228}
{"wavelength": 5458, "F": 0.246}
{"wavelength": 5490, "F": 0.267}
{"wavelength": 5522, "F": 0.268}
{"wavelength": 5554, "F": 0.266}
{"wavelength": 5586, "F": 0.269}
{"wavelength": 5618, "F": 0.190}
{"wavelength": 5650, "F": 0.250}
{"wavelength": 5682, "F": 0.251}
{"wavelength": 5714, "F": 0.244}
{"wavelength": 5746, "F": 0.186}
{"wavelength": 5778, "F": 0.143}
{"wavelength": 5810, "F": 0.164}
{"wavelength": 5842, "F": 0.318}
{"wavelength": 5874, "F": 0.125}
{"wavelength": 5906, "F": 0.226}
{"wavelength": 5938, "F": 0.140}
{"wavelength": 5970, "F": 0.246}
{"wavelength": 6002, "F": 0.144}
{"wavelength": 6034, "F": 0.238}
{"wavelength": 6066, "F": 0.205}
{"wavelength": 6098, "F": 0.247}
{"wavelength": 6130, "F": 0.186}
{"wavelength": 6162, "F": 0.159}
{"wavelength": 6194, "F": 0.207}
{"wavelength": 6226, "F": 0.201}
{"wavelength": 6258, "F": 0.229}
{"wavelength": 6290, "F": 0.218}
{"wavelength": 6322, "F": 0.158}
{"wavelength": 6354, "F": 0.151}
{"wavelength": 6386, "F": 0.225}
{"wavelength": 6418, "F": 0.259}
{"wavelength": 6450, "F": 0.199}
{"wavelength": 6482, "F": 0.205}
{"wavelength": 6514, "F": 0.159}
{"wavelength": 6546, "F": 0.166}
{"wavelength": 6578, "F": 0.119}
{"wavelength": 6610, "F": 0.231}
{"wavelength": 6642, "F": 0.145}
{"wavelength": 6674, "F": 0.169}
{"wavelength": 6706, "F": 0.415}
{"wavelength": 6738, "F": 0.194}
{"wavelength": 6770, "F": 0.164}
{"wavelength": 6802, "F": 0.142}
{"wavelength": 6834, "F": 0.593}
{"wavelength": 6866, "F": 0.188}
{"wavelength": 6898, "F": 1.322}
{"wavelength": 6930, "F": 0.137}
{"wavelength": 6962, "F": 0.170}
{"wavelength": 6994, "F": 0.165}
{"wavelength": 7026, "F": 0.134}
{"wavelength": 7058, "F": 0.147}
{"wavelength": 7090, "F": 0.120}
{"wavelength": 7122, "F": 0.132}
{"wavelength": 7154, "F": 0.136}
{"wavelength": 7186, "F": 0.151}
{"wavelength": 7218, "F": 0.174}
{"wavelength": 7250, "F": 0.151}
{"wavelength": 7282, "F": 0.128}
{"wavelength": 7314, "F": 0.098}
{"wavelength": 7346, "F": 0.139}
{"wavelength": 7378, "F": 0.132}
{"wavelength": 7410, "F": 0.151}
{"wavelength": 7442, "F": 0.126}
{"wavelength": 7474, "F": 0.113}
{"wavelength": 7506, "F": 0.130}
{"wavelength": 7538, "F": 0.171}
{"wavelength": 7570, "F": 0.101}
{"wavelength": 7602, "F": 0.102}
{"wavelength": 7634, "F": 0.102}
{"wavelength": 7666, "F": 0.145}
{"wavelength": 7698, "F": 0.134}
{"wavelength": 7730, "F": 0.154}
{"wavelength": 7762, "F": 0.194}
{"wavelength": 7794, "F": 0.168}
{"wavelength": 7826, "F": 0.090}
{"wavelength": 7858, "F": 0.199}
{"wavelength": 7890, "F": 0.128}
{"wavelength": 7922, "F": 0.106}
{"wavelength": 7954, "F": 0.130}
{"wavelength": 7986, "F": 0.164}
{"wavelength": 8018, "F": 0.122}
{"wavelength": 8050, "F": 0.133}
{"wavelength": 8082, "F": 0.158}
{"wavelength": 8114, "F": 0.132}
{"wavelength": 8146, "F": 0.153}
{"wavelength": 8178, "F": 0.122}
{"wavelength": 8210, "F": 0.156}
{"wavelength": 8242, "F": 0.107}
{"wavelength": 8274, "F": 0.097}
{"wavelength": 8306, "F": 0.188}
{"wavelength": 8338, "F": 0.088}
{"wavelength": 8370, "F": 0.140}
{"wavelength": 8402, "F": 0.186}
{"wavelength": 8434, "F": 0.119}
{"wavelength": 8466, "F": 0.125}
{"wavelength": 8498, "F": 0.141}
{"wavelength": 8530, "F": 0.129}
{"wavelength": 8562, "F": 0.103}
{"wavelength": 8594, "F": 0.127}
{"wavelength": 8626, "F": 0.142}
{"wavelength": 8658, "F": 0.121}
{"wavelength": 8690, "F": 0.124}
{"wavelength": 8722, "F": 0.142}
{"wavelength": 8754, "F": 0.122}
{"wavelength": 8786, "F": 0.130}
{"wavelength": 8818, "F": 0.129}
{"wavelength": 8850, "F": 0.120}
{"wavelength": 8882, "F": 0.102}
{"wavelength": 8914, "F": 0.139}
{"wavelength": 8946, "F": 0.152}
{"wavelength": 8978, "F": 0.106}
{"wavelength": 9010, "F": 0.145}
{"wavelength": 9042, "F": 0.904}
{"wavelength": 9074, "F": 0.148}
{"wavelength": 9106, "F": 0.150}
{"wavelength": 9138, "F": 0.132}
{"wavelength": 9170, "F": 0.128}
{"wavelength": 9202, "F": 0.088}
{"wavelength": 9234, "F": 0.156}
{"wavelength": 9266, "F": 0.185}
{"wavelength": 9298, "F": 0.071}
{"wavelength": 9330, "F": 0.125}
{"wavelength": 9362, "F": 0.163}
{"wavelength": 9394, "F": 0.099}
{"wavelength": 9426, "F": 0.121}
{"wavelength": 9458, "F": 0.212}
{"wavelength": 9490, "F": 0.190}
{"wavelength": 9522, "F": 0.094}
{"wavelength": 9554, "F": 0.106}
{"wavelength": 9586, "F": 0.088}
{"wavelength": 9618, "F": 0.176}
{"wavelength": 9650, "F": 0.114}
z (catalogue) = 0.377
